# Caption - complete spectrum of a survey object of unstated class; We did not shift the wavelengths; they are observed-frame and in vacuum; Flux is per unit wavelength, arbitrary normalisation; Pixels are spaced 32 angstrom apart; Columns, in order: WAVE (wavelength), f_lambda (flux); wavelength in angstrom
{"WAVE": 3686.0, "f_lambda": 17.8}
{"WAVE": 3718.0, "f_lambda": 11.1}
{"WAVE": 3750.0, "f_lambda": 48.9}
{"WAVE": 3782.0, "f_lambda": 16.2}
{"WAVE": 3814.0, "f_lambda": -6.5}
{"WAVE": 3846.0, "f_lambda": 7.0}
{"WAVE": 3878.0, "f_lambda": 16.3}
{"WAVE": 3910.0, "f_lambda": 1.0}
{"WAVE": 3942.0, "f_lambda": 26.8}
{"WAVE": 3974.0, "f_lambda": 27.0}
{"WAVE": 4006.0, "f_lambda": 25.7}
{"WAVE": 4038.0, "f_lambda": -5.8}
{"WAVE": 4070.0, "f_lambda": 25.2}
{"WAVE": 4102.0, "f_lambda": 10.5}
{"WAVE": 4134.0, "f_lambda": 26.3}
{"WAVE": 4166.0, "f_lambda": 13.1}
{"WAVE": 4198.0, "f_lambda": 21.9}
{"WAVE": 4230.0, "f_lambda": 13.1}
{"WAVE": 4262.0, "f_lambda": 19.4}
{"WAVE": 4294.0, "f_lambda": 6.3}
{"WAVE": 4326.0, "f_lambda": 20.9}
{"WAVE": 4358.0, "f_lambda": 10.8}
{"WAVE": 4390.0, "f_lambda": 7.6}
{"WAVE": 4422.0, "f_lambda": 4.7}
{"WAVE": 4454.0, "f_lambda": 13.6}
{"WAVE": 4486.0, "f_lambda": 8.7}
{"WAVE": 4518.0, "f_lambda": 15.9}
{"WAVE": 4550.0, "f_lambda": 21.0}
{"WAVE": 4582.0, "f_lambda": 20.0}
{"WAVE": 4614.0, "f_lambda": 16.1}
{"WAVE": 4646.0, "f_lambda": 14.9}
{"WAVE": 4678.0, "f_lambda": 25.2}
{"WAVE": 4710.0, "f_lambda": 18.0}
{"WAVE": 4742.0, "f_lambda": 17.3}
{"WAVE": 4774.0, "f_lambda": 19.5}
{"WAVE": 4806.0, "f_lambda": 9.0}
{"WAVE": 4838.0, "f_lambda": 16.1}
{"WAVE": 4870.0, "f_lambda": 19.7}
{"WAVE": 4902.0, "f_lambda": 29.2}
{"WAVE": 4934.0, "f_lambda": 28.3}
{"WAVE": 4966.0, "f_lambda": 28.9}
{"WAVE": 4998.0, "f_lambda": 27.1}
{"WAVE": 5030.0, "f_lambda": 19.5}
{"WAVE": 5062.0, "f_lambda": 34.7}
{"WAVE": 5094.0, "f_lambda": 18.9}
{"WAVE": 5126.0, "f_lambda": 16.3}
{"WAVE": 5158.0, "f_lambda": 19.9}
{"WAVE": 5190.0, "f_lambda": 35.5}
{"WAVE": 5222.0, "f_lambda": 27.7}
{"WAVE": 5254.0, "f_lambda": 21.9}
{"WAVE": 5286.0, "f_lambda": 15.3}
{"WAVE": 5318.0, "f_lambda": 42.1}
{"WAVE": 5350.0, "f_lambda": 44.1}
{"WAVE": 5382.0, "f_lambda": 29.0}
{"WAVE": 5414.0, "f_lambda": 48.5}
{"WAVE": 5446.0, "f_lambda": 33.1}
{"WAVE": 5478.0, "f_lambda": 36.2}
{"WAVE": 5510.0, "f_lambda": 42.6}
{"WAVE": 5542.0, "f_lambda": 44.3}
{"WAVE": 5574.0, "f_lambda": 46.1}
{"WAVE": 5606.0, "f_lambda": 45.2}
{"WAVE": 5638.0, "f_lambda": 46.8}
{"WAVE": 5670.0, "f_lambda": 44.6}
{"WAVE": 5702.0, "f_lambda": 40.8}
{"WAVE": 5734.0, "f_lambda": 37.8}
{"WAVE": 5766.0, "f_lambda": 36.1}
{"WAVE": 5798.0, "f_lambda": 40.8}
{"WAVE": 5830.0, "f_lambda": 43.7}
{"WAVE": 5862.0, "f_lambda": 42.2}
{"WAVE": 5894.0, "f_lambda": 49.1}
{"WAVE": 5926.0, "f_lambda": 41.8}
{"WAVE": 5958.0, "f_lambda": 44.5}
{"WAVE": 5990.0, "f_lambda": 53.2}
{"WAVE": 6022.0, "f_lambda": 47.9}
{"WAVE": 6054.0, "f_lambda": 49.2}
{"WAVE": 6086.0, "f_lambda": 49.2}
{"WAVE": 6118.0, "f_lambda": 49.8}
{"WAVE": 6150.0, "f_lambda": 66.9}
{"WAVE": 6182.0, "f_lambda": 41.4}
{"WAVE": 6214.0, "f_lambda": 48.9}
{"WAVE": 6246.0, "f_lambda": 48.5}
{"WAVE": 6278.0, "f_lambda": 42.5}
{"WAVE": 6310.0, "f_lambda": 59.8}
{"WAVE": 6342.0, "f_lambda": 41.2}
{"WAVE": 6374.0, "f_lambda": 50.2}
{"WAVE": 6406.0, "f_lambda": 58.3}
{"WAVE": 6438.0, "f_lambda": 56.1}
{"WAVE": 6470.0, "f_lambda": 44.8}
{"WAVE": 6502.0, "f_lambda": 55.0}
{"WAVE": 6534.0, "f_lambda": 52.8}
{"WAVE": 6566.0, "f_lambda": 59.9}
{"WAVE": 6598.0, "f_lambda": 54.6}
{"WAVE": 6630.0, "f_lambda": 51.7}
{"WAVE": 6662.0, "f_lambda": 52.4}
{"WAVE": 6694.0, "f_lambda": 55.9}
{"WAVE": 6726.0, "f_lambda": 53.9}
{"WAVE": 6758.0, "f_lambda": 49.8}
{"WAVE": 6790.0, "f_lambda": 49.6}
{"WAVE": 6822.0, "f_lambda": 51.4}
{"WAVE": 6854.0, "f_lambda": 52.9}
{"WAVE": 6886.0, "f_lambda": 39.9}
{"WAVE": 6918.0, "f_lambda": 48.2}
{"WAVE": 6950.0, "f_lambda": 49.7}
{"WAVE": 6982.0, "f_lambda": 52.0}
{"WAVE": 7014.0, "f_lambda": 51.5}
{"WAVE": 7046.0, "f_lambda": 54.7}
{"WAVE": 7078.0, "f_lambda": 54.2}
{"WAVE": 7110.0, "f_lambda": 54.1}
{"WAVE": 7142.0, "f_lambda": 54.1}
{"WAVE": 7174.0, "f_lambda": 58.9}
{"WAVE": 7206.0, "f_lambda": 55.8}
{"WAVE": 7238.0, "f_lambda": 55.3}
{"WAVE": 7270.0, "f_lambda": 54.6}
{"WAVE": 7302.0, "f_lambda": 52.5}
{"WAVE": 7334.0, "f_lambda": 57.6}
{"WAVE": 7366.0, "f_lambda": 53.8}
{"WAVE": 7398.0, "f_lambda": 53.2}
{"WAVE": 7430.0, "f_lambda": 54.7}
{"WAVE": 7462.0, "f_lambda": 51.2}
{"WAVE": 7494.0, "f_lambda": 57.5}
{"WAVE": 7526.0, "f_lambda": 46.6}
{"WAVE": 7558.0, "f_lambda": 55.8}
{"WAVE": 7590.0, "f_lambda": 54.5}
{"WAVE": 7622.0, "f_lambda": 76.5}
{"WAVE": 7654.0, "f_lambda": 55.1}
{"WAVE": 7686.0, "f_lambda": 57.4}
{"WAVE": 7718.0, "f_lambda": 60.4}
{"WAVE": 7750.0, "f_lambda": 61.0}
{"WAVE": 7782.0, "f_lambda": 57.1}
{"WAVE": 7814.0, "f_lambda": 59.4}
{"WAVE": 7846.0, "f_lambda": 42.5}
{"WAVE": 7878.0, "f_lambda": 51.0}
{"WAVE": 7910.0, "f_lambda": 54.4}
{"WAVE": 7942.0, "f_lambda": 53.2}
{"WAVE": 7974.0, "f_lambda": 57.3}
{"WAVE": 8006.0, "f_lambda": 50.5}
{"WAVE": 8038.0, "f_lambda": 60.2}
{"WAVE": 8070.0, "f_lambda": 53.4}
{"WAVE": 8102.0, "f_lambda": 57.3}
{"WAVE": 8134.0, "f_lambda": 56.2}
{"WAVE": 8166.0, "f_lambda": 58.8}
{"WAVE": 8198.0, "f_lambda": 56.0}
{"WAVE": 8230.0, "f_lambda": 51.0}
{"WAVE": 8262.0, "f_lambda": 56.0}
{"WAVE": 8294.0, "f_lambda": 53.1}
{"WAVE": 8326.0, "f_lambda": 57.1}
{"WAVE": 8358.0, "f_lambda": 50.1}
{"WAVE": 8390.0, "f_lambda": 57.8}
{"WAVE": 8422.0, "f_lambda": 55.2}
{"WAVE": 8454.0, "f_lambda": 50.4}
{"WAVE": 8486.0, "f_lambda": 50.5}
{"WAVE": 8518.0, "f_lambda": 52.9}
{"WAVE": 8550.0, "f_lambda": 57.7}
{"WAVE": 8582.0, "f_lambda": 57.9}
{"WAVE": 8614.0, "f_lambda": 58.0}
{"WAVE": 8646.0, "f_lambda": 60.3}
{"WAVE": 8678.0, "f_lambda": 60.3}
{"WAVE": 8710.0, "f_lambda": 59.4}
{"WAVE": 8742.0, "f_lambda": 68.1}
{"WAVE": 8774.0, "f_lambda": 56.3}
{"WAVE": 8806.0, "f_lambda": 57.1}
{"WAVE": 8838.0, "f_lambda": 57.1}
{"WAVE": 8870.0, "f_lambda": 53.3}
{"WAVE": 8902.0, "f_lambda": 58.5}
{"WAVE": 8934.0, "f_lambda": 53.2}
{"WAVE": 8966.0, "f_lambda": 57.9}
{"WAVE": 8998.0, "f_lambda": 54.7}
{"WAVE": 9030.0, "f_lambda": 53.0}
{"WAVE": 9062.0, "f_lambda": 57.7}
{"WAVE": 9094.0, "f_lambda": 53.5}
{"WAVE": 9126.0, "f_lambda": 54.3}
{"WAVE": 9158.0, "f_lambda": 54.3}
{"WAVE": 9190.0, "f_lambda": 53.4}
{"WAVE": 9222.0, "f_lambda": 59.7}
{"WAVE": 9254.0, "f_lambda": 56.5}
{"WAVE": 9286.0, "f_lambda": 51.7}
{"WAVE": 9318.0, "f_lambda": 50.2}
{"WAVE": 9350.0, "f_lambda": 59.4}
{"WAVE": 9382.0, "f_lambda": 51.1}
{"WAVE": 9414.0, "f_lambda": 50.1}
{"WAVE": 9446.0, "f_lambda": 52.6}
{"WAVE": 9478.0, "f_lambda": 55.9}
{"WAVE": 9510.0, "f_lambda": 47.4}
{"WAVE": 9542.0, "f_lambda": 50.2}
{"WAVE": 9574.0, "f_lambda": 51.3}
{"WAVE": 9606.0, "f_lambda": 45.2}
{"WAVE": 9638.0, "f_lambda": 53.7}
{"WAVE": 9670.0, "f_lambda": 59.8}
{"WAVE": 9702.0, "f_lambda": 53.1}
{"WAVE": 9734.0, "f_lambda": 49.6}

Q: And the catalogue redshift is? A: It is 0.330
